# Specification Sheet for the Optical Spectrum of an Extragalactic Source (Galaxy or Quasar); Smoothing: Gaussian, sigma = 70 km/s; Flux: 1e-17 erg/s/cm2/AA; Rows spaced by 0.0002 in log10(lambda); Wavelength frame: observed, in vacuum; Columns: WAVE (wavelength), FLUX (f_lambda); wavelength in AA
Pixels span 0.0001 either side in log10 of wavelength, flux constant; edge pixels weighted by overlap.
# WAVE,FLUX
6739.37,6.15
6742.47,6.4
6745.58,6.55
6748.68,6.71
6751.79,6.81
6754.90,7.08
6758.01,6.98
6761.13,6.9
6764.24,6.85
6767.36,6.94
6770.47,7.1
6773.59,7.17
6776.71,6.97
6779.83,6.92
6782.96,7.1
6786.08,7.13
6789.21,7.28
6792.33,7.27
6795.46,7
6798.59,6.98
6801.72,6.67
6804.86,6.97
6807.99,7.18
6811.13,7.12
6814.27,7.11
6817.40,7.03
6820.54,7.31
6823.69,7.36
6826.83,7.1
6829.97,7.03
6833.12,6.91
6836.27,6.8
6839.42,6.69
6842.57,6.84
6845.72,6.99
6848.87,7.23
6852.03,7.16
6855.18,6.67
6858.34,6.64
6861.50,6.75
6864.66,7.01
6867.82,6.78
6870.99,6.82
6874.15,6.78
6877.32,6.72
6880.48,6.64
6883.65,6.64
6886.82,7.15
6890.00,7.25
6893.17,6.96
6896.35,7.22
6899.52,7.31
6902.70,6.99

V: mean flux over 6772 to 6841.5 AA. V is 7.05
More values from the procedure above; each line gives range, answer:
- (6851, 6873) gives 6.82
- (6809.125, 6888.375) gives 6.93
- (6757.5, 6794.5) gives 7.05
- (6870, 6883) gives 6.73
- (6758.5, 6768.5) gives 6.9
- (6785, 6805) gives 7.04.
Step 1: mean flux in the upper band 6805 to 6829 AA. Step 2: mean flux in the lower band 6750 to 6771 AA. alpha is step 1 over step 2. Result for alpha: 1.03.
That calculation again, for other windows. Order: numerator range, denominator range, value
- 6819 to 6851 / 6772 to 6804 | 1.00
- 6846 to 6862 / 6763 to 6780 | 0.99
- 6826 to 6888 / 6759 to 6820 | 0.97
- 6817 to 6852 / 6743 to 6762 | 1.03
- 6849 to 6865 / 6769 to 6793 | 0.97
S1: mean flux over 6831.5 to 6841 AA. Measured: 6.8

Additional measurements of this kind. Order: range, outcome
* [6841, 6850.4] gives 7.02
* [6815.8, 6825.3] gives 7.24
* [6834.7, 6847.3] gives 6.83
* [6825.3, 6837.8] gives 6.96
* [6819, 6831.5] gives 7.2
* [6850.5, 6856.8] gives 6.92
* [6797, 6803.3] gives 6.82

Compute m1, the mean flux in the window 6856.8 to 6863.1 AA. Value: 6.7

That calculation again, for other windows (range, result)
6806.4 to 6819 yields 7.11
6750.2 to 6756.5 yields 6.94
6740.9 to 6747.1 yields 6.47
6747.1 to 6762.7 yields 6.9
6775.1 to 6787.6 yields 7.03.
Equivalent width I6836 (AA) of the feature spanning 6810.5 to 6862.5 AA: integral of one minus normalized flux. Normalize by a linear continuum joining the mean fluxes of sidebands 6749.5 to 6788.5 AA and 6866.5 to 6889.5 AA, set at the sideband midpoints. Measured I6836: -0.8 AA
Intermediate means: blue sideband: 7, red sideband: 6.81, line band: 6.98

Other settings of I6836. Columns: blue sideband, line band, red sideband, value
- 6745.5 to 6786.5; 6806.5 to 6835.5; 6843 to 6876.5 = -0.9 AA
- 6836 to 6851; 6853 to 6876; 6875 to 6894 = 0.4 AA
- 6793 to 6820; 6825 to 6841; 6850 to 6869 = 0.1 AA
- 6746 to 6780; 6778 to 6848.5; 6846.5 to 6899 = -1.2 AA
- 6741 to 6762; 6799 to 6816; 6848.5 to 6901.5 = -0.4 AA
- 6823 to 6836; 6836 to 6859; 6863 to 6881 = 0.2 AA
